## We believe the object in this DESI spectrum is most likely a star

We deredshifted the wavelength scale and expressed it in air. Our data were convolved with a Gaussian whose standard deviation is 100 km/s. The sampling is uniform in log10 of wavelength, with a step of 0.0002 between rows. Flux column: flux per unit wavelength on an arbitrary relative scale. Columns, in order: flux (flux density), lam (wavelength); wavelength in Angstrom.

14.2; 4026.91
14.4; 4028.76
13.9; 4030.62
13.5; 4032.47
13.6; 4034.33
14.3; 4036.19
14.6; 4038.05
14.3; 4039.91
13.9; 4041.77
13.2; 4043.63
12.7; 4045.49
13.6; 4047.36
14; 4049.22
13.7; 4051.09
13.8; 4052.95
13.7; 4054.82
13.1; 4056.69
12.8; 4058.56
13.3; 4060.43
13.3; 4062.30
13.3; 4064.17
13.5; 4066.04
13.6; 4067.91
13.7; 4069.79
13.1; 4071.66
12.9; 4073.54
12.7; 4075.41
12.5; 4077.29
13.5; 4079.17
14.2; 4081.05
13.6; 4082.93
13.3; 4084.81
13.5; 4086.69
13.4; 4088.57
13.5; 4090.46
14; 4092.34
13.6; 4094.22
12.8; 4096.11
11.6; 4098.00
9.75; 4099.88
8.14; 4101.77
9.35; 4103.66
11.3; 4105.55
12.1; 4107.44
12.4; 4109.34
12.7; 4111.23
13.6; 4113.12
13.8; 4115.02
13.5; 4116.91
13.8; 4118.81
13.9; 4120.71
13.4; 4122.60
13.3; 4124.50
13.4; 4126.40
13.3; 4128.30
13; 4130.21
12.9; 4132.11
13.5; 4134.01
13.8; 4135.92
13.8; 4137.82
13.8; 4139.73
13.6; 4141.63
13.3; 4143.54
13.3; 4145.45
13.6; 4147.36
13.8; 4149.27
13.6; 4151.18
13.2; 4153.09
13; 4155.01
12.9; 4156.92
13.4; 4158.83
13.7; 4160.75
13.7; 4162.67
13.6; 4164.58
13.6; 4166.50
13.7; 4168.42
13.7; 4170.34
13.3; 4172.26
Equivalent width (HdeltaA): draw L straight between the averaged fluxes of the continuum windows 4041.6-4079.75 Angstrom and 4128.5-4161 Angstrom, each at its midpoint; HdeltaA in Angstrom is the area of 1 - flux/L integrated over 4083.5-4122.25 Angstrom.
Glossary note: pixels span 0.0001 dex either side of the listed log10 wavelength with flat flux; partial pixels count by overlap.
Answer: 2.4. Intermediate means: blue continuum 13.3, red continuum 13.4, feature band 12.5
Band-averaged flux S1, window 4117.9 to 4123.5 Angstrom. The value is 13.7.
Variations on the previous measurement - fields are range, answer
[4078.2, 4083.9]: 13.8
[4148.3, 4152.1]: 13.7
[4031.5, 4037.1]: 13.8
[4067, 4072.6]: 13.5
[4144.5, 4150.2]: 13.6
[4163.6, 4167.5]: 13.6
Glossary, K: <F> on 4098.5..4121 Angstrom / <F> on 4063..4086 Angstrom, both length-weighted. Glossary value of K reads 0.9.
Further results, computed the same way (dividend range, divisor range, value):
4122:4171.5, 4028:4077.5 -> 0.99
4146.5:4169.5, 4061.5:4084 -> 1.01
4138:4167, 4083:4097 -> 1.00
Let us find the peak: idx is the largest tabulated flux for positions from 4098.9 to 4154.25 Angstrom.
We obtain 13.9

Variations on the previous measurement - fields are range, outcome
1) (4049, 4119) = 14.2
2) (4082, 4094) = 14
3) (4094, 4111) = 13.6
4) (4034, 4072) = 14.6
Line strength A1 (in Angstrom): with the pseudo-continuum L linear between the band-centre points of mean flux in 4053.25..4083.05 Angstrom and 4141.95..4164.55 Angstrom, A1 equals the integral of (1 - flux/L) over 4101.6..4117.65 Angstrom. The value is 1.6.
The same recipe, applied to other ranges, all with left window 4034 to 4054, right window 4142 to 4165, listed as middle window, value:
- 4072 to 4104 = 2.6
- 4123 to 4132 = 0.2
